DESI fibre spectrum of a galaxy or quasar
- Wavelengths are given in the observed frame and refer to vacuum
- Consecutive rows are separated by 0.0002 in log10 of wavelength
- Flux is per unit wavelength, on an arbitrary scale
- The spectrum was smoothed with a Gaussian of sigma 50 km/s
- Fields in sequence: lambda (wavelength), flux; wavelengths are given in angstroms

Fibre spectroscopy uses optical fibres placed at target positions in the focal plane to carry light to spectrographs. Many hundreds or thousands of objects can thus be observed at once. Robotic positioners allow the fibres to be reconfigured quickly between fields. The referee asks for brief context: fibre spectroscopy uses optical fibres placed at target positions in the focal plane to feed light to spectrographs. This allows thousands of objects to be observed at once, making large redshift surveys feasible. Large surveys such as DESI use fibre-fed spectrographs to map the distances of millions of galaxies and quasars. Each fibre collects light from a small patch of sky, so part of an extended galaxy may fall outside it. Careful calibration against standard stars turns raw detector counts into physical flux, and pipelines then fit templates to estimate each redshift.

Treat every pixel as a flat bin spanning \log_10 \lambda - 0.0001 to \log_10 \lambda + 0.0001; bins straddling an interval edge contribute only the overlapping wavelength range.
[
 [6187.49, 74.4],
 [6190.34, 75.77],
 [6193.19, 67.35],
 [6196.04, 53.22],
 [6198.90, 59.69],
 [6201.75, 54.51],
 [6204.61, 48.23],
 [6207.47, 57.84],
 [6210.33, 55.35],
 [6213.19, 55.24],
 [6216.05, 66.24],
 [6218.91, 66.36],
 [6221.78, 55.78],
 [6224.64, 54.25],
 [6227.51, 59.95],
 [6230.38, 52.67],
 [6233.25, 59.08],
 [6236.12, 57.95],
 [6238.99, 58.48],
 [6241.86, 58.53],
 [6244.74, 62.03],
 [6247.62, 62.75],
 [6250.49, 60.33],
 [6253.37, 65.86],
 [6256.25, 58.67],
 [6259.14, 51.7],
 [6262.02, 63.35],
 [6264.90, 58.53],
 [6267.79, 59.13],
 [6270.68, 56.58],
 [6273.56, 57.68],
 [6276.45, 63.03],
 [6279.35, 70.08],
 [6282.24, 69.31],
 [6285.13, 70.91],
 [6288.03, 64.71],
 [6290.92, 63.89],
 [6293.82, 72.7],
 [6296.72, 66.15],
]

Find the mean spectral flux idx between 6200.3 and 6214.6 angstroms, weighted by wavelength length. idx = 54.2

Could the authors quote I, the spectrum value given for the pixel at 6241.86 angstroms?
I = 58.53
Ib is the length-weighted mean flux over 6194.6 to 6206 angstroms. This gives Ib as 53.9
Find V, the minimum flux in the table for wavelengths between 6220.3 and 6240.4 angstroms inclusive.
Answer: 52.67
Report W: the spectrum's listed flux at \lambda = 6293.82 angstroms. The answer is 72.7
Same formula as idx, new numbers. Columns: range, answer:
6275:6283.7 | 67.5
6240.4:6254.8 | 61.9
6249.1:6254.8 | 63.1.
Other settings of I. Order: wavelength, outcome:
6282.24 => 69.31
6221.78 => 55.78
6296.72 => 66.15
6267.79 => 59.13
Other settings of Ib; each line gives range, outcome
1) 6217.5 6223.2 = 61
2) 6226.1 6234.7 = 57.2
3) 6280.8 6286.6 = 70.1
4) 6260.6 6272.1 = 59.4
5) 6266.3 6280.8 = 61.3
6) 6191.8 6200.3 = 60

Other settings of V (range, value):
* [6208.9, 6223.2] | 55.24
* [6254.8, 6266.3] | 51.7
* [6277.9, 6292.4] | 63.89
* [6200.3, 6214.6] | 48.23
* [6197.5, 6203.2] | 54.51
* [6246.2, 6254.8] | 60.33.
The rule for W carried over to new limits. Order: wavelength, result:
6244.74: 62.03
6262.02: 63.35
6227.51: 59.95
